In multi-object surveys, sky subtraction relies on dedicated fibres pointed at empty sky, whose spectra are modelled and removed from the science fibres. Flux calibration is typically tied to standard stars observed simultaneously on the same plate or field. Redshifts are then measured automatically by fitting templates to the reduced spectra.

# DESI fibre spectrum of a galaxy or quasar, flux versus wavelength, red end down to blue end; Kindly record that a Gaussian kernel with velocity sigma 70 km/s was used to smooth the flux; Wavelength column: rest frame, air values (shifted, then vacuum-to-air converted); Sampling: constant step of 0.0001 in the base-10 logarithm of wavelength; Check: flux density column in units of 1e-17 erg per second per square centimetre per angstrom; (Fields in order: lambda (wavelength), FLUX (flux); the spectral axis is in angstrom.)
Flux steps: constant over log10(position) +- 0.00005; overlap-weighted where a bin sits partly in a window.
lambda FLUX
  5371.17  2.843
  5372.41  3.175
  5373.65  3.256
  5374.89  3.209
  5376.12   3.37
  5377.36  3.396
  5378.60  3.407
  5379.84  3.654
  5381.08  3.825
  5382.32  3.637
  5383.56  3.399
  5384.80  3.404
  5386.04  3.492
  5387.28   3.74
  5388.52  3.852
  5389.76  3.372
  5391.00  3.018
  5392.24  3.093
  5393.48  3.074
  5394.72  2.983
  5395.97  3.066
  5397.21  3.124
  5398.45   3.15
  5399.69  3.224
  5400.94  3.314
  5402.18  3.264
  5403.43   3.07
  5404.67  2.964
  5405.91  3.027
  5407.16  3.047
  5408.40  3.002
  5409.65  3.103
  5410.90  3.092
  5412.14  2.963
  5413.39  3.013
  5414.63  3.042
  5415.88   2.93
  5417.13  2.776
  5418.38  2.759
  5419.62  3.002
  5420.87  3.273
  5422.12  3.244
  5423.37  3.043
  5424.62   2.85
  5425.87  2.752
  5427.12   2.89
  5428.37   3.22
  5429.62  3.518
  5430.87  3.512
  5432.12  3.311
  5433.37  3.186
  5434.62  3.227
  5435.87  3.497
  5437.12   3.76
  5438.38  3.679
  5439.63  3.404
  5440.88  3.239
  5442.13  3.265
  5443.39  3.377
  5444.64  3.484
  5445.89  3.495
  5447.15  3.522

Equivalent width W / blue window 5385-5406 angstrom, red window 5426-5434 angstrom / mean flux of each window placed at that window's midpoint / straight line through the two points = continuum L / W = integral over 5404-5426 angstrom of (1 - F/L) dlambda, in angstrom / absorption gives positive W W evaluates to 1.6 angstrom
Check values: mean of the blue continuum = 3.24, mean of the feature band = 3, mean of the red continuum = 3.24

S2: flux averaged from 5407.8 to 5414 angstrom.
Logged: 3.03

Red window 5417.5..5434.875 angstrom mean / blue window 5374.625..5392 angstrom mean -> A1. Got 0.90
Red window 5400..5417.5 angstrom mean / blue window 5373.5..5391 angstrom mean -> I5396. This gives 0.87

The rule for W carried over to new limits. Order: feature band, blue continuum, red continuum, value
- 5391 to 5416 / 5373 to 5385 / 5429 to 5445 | 2.6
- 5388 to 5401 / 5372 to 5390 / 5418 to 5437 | 0.8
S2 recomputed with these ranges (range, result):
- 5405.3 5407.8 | 3.04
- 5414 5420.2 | 2.9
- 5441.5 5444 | 3.32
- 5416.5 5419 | 2.77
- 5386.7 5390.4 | 3.65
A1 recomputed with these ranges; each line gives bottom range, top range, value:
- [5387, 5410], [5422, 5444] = 1.03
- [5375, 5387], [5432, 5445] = 0.97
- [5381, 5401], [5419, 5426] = 0.92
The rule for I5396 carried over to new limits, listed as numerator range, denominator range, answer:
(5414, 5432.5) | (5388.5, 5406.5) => 0.97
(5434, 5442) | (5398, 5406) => 1.10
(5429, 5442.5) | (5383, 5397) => 1.03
